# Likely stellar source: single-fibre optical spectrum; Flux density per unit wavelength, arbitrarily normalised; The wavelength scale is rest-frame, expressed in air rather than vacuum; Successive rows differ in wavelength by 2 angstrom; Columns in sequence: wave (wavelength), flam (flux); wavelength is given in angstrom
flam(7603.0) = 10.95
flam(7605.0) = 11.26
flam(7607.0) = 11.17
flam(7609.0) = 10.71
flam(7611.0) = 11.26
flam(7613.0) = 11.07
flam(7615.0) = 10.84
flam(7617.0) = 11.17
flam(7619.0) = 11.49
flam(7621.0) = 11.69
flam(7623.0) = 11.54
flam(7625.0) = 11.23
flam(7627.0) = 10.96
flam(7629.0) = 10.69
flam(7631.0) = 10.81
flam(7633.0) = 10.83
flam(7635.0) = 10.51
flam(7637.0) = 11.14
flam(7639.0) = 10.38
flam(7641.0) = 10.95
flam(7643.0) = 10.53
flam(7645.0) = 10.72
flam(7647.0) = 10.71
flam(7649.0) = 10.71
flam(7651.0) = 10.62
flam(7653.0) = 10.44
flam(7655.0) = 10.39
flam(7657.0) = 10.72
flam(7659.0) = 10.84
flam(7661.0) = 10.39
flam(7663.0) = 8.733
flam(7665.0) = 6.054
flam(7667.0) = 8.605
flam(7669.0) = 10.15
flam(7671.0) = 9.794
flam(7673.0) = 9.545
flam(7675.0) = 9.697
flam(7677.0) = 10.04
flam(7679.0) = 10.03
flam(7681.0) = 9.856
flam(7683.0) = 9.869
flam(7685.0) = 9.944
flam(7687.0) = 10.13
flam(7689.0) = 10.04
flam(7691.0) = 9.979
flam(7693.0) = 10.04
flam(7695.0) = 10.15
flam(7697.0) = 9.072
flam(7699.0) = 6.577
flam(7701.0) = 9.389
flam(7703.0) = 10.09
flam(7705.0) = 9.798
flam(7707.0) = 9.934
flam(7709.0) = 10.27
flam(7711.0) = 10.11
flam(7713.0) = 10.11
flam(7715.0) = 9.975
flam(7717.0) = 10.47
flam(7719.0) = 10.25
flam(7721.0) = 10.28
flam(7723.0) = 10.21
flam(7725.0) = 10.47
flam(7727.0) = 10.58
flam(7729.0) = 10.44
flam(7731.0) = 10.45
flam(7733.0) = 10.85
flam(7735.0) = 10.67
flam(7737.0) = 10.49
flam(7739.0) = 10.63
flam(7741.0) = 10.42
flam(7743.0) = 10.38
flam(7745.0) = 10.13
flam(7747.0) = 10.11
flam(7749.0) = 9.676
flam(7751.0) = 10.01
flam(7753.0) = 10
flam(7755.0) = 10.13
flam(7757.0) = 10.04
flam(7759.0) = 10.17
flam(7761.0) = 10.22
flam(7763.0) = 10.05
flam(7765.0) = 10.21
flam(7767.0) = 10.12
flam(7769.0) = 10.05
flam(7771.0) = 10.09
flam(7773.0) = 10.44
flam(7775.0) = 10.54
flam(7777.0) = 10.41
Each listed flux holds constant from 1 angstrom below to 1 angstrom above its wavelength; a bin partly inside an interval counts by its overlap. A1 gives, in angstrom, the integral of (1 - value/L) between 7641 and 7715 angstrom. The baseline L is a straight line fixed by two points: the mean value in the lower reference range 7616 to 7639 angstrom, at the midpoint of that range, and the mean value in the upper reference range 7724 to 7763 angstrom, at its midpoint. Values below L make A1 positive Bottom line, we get 6.1 angstrom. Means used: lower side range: 11.1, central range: 9.85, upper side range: 10.3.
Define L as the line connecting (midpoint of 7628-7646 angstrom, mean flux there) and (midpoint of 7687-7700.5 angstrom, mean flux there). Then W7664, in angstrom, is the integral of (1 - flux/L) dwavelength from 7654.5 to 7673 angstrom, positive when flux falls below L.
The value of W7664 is 1.1 angstrom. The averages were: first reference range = 10.7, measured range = 9.5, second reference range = 9.37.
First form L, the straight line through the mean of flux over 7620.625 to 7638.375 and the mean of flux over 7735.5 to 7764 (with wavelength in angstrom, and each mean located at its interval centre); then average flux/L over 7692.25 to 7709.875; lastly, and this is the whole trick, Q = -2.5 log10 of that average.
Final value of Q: 0.114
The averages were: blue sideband 11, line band 9.47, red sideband 10.2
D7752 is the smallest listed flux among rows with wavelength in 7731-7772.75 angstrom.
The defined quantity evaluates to 9.676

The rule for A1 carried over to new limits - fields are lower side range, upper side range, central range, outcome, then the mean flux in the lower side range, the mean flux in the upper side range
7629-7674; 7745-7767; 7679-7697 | 0.3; 10.2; 10.1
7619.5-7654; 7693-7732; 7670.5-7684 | 0.7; 10.9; 9.93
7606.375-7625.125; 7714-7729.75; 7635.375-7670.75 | 2.6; 11.2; 10.3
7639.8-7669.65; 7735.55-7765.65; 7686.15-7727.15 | 0.9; 10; 10.2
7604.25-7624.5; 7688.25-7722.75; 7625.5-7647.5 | 0.2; 11.2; 9.8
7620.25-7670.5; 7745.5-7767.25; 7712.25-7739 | -0.7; 10.4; 10.1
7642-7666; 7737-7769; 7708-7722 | -0.1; 10.1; 10.2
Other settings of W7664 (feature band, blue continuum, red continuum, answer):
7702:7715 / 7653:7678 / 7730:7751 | 0.00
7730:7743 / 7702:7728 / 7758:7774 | -0.49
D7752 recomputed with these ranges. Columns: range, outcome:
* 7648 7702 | 6.054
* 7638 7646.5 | 10.38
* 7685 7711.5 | 6.577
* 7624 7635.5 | 10.51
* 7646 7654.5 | 10.44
